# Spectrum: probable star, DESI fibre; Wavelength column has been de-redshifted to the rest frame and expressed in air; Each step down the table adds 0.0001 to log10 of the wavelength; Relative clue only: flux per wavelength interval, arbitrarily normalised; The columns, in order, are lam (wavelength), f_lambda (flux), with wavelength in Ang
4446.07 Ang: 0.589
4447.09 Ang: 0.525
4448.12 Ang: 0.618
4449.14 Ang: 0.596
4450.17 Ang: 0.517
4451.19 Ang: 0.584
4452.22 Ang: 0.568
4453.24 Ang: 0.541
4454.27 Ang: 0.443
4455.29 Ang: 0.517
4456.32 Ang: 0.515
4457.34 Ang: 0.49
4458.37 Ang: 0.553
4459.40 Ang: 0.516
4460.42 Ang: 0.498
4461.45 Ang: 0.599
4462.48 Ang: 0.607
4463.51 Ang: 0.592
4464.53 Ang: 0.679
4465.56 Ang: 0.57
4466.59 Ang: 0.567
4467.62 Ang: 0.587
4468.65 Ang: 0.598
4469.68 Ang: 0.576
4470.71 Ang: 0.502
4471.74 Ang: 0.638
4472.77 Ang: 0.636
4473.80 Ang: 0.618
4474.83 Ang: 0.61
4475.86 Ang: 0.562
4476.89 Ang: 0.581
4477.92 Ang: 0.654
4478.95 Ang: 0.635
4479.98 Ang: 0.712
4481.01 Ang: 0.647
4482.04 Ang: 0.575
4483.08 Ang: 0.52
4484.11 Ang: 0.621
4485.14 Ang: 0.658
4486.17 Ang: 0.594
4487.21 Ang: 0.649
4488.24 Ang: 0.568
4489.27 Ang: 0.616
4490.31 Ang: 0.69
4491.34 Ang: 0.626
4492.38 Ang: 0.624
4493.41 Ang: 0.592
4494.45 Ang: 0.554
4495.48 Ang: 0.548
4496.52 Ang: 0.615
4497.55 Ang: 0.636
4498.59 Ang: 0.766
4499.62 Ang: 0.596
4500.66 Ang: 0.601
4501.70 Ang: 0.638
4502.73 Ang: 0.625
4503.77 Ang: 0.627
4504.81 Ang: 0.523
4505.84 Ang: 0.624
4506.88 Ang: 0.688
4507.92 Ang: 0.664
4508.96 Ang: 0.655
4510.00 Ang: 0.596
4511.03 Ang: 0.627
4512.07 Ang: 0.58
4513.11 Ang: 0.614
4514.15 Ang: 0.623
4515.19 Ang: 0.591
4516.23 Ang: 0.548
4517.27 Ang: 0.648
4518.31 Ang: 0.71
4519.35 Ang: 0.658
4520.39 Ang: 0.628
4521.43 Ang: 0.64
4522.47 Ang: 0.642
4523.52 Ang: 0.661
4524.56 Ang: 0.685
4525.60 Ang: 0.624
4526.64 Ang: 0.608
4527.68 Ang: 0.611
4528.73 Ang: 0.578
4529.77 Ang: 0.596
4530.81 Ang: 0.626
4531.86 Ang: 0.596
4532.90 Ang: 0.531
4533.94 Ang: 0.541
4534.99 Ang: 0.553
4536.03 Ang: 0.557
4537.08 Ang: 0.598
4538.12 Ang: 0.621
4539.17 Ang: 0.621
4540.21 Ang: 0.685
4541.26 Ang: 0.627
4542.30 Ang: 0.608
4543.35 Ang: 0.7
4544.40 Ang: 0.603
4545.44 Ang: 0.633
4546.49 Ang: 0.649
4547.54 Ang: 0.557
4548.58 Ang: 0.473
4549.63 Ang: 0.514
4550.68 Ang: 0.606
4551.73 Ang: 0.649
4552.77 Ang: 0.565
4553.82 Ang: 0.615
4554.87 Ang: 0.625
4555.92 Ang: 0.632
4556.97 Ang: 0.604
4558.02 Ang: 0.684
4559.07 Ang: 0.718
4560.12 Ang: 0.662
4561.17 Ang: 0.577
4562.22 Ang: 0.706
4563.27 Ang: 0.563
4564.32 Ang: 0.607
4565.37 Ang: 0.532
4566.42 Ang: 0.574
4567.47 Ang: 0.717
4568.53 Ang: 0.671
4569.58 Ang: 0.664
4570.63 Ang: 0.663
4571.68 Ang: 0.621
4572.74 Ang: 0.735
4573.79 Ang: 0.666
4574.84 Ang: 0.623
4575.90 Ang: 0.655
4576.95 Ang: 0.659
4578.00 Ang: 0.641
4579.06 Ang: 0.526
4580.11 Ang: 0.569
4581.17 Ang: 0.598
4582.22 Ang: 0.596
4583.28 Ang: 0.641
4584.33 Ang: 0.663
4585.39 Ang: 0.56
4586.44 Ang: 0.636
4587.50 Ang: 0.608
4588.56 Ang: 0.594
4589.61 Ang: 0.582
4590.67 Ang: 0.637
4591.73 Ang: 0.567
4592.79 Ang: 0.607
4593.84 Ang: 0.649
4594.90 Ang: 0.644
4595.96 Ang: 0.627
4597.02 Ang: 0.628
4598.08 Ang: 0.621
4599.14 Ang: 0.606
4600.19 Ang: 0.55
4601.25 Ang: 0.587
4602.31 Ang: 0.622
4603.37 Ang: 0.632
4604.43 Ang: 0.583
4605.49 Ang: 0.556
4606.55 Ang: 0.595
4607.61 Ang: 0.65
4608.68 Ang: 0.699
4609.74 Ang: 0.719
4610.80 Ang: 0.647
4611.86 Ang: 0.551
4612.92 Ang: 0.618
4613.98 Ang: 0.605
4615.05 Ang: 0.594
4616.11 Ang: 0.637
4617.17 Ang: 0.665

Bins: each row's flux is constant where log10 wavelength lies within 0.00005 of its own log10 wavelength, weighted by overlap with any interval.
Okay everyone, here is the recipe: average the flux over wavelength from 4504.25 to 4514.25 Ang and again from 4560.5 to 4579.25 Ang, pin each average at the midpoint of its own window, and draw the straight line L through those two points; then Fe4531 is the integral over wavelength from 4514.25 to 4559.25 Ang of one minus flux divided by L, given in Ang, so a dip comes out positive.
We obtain 0.9 Ang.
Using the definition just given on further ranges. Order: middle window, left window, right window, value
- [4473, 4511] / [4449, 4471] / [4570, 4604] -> -3.24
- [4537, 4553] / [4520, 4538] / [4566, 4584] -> 0.21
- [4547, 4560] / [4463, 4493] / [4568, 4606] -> 0.23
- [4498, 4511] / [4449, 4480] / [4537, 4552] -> -0.92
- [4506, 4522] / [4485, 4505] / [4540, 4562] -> -0.34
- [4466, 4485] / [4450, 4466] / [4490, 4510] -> -0.72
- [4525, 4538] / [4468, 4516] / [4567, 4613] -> 0.67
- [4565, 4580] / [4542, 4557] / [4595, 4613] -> -0.73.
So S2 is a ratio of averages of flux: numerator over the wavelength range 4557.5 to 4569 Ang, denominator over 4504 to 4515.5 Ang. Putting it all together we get 1.0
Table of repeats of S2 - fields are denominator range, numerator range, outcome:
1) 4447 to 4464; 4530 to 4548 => 1.11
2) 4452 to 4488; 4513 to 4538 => 1.05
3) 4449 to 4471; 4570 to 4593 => 1.12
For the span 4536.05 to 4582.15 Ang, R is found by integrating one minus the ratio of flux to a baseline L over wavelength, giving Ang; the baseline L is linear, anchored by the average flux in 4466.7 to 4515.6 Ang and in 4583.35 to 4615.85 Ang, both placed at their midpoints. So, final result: -0.6 Ang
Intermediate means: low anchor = 0.614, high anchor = 0.615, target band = 0.623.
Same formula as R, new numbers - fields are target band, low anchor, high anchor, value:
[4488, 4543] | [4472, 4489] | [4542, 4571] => 0.0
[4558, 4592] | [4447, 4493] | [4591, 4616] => -1.0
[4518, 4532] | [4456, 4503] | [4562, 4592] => -0.5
